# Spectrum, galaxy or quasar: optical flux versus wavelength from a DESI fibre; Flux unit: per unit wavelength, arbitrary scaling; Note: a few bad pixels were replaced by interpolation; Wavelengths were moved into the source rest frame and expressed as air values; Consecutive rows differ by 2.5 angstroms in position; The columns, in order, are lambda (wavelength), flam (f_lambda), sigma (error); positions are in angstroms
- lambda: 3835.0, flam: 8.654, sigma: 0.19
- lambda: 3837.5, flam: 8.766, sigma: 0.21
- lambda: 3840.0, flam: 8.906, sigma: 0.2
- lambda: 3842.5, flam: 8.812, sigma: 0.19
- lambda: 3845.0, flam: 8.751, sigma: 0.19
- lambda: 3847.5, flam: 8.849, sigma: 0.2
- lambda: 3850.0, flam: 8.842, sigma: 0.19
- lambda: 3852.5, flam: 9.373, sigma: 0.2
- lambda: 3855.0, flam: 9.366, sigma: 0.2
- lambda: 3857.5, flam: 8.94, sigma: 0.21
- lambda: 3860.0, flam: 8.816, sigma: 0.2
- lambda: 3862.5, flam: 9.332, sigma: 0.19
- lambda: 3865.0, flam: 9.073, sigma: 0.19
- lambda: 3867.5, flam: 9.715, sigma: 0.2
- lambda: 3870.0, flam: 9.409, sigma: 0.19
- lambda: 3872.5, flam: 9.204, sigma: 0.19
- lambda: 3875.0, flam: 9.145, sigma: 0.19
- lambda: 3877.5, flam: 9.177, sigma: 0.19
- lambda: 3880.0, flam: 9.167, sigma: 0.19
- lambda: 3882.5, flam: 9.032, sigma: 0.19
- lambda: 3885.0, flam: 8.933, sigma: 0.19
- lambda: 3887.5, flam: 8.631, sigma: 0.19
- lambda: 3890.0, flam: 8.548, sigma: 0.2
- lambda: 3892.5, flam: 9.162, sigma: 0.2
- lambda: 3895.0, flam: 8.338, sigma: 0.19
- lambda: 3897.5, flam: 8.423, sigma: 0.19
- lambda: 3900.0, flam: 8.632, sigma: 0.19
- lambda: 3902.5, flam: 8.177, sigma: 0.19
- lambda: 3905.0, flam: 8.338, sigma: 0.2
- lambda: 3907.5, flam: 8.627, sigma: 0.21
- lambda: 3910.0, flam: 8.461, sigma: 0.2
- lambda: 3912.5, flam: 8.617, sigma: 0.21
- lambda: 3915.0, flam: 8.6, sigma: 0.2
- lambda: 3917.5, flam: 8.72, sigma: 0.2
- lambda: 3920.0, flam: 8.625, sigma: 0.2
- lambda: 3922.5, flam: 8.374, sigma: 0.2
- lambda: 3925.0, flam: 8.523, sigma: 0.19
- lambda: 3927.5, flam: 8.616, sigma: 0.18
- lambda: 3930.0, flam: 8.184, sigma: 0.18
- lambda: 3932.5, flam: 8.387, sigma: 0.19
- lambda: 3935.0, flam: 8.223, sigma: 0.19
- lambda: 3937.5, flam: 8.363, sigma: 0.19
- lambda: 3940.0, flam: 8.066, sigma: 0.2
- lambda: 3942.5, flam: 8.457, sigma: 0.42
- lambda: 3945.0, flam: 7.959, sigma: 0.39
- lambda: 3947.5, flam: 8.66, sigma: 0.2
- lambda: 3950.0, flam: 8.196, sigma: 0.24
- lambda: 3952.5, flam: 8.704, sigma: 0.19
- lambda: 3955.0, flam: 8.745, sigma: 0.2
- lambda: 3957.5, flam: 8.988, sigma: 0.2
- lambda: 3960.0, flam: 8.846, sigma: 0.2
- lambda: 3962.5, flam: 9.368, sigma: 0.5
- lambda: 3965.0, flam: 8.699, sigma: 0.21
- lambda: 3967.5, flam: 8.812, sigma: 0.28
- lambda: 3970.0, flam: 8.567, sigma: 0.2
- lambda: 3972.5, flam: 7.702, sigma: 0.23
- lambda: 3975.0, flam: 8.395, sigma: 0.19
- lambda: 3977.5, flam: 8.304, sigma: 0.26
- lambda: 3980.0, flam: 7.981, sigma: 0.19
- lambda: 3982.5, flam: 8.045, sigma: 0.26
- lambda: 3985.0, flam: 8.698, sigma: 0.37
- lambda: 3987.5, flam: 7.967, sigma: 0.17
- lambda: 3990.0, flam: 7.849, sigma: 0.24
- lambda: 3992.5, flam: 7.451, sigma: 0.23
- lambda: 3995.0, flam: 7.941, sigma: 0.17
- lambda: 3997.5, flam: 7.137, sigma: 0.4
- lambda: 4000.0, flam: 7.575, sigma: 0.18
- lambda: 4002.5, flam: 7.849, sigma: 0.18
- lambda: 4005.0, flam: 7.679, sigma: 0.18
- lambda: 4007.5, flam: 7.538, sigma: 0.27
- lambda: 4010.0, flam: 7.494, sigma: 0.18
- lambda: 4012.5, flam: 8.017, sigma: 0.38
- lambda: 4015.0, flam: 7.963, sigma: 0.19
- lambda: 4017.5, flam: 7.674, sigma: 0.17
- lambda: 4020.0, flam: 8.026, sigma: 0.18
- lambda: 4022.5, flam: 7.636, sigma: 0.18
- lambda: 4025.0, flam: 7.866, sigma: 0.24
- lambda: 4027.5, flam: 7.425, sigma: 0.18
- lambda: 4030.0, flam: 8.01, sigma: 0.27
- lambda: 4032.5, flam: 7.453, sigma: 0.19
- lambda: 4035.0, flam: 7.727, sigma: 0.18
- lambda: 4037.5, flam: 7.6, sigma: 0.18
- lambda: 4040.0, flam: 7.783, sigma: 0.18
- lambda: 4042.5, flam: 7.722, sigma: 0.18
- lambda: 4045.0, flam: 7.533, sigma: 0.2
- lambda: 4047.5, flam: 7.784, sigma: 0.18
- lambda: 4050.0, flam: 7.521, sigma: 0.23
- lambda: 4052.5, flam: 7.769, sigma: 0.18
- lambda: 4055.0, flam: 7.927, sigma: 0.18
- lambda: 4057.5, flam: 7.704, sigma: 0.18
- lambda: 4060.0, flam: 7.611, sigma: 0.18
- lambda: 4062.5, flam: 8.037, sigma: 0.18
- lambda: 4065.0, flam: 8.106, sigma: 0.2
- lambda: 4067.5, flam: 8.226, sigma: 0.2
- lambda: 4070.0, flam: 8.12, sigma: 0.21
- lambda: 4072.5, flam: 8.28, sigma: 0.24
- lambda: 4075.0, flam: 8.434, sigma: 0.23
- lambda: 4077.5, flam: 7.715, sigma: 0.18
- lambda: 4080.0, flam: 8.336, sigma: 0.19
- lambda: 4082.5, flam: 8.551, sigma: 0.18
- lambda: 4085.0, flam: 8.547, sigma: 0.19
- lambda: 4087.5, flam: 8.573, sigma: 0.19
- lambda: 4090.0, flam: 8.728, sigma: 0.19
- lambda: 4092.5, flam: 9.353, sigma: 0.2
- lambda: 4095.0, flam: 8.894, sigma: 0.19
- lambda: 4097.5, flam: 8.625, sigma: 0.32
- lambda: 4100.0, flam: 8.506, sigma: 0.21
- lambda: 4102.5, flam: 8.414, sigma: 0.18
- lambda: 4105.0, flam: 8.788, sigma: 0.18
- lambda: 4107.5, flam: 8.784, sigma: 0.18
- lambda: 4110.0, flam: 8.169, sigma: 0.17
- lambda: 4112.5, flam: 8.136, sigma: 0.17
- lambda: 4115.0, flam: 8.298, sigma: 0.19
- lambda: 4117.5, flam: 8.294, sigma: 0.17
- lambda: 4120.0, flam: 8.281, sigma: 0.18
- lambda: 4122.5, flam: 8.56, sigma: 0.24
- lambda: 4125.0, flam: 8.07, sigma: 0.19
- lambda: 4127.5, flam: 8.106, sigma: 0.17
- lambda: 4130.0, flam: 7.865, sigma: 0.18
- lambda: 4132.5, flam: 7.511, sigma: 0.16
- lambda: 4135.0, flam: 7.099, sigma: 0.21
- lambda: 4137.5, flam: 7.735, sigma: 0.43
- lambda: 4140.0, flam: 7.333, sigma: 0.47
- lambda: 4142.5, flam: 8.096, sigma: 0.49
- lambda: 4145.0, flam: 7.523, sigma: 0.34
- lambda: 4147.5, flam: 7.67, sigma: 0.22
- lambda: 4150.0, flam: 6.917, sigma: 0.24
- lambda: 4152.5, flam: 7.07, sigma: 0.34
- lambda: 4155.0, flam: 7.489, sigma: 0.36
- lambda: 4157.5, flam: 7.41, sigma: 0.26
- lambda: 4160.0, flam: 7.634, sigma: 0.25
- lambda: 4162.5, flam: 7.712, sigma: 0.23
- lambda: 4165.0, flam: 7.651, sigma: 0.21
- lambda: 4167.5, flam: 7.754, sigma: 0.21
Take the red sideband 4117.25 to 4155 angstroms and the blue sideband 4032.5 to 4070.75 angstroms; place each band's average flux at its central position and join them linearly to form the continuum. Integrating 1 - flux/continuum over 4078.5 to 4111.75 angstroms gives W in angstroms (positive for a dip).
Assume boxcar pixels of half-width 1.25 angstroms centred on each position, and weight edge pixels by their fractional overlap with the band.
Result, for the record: -3.7 angstroms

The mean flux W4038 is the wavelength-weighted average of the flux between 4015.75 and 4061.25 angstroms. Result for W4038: 7.71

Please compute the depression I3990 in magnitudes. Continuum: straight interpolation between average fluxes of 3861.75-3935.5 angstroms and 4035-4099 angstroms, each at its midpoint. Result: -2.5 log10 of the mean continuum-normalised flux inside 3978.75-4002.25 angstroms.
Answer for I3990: 0.08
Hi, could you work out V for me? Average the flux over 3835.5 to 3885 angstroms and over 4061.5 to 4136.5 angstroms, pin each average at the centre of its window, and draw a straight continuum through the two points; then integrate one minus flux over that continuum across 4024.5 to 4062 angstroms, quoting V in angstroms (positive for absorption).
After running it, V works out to 3.5 angstroms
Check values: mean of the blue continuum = 9.08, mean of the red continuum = 8.31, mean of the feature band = 7.7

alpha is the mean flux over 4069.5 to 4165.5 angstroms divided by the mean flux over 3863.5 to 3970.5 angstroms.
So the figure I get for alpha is 0.93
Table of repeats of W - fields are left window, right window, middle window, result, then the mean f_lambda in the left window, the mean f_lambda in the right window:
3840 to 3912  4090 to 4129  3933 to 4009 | 4.43 angstroms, 8.9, 8.49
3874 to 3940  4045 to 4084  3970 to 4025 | 2.57 angstroms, 8.6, 8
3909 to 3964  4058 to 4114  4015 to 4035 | 1.68 angstroms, 8.53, 8.4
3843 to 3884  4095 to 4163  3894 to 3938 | 2.16 angstroms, 9.13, 7.95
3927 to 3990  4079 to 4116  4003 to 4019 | 1.41 angstroms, 8.42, 8.58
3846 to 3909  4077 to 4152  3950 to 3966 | -0.31 angstroms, 8.93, 8.18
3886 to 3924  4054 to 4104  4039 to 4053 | 1.17 angstroms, 8.55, 8.34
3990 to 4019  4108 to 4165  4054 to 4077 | -0.94 angstroms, 7.68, 7.78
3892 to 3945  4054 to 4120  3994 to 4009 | 1.41 angstroms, 8.45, 8.35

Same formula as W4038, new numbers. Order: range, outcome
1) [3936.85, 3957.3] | 8.43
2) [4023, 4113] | 8.13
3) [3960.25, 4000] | 8.19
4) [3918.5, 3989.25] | 8.44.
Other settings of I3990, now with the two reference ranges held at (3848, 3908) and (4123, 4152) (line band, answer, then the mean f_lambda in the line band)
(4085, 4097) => -0.13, 8.84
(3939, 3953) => 0.03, 8.33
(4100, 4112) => -0.10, 8.51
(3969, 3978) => 0.03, 8.23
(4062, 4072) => -0.02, 8.14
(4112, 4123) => -0.08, 8.31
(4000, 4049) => 0.07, 7.72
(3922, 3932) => 0.03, 8.43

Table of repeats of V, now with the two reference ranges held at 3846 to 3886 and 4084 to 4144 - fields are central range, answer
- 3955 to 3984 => 0.8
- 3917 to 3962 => 2.0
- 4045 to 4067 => 1.7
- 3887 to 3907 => 1.1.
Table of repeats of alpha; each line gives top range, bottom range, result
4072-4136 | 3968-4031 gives 1.06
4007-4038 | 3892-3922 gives 0.91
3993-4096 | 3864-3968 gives 0.91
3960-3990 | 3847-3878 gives 0.92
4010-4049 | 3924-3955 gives 0.92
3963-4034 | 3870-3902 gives 0.89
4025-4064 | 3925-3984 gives 0.91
